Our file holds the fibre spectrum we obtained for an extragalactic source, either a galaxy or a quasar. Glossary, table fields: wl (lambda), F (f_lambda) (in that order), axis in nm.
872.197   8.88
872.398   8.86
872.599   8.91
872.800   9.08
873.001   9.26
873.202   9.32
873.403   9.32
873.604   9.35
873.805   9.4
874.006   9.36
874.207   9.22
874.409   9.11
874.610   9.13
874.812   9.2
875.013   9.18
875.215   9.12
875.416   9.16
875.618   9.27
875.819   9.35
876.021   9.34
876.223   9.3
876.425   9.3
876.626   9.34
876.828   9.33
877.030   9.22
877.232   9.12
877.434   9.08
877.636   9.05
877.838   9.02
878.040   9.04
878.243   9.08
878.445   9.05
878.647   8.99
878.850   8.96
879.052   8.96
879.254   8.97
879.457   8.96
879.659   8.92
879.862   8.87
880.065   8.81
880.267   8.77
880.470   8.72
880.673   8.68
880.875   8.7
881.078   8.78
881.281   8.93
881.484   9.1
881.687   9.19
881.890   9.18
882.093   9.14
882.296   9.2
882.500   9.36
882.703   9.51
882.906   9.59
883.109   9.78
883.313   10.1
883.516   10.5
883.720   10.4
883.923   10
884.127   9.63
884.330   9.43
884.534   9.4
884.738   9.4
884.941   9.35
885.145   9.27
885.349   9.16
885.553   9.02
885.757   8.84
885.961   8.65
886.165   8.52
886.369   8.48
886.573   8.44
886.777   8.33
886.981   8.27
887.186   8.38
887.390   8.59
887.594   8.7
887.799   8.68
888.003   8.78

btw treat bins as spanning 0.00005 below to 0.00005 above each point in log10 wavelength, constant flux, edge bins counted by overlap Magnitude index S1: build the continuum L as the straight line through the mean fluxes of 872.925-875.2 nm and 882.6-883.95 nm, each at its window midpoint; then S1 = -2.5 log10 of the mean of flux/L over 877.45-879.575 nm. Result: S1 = 0.069 mag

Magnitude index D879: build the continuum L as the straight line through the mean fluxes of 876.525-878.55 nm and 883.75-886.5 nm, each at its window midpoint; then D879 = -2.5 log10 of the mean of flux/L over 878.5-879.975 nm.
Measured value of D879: 0.02 mag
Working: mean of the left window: 9.14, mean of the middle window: 8.95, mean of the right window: 9.19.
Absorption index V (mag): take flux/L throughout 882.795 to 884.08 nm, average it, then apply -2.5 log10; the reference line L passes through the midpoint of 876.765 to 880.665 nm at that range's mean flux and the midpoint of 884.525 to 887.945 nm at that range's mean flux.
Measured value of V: -0.136 mag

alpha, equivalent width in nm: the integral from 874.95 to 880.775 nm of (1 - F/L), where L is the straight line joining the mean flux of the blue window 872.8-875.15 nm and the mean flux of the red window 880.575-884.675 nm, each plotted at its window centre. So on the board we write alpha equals 0.16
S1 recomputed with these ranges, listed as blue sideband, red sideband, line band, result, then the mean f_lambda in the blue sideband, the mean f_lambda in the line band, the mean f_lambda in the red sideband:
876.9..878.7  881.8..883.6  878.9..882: 0.05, 9.08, 8.91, 9.59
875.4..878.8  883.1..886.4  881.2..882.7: 0.02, 9.17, 9.18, 9.42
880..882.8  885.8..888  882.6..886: -0.09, 9.01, 9.55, 8.53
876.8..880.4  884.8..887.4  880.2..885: -0.06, 9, 9.37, 8.73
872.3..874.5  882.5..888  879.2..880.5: 0.04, 9.2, 8.86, 9.17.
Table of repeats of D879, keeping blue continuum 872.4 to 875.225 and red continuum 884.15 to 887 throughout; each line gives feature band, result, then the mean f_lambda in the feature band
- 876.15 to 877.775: -0.01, 9.21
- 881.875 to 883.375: -0.06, 9.48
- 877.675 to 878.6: 0.01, 9.04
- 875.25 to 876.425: -0.01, 9.28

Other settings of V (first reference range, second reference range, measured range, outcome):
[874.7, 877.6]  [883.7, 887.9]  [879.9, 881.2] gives 0.04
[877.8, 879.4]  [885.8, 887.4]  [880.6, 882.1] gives -0.02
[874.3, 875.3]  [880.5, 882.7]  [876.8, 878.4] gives 0.00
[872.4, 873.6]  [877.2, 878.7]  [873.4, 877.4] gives -0.02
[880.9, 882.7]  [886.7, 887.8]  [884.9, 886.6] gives -0.03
